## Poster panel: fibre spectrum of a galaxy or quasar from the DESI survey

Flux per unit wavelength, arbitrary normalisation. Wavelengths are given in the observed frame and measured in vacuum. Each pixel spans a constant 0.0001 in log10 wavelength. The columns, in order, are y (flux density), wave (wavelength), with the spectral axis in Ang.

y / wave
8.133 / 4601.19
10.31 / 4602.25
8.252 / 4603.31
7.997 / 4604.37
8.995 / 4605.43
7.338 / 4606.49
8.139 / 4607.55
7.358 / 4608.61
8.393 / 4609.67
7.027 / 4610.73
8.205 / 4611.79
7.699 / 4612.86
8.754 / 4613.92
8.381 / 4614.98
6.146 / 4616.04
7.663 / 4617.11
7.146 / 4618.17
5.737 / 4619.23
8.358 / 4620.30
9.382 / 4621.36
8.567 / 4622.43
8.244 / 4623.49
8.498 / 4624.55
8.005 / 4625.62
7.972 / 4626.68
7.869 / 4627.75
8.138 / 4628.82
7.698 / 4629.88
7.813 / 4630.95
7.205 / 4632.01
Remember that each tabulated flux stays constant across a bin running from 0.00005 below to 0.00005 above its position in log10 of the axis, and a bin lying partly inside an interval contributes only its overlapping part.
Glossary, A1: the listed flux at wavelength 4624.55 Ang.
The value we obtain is 8.498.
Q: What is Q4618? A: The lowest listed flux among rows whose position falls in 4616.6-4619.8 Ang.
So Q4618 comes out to 5.737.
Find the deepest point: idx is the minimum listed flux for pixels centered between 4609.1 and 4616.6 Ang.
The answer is 6.146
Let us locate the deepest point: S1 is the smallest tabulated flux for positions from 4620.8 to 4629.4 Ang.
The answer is 7.869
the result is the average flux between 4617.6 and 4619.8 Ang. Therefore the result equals 6.49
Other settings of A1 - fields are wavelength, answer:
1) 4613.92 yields 8.754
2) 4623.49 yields 8.244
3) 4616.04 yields 6.146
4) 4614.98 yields 8.381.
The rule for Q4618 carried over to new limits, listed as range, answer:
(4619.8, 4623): 8.358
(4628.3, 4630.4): 7.698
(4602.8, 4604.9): 7.997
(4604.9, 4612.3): 7.027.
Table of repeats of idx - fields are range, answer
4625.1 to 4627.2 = 7.972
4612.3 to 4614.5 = 7.699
